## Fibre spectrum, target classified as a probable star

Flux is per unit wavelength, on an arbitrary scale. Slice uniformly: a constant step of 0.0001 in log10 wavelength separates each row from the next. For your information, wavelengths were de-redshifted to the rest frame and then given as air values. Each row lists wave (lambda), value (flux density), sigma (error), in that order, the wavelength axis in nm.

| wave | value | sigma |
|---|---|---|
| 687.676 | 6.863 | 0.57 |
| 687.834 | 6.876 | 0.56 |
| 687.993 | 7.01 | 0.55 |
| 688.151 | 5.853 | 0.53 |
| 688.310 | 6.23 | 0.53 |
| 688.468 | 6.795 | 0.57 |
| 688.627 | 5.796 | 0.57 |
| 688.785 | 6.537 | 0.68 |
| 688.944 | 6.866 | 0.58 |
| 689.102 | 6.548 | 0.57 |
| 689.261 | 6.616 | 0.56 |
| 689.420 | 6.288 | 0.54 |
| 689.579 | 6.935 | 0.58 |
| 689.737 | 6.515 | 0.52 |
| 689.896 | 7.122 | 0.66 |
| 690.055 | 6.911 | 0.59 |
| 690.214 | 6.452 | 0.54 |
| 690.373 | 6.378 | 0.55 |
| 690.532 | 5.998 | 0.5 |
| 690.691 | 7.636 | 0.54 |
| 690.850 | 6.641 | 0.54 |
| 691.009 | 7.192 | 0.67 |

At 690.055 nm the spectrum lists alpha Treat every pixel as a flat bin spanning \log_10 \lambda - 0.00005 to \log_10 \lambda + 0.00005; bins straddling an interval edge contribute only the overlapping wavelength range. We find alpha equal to 6.911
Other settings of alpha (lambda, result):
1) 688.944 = 6.866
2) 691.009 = 7.192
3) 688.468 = 6.795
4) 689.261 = 6.616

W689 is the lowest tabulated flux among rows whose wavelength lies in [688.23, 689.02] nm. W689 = 5.796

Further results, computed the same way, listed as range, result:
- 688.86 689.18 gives 6.548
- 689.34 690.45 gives 6.288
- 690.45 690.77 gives 5.998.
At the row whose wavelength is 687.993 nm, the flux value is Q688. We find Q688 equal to 7.01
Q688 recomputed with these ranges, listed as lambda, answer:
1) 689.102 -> 6.548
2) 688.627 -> 5.796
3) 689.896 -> 7.122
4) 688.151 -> 5.853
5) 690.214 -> 6.452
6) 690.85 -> 6.641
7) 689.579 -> 6.935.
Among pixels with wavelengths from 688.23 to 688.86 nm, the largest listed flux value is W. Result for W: 6.795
